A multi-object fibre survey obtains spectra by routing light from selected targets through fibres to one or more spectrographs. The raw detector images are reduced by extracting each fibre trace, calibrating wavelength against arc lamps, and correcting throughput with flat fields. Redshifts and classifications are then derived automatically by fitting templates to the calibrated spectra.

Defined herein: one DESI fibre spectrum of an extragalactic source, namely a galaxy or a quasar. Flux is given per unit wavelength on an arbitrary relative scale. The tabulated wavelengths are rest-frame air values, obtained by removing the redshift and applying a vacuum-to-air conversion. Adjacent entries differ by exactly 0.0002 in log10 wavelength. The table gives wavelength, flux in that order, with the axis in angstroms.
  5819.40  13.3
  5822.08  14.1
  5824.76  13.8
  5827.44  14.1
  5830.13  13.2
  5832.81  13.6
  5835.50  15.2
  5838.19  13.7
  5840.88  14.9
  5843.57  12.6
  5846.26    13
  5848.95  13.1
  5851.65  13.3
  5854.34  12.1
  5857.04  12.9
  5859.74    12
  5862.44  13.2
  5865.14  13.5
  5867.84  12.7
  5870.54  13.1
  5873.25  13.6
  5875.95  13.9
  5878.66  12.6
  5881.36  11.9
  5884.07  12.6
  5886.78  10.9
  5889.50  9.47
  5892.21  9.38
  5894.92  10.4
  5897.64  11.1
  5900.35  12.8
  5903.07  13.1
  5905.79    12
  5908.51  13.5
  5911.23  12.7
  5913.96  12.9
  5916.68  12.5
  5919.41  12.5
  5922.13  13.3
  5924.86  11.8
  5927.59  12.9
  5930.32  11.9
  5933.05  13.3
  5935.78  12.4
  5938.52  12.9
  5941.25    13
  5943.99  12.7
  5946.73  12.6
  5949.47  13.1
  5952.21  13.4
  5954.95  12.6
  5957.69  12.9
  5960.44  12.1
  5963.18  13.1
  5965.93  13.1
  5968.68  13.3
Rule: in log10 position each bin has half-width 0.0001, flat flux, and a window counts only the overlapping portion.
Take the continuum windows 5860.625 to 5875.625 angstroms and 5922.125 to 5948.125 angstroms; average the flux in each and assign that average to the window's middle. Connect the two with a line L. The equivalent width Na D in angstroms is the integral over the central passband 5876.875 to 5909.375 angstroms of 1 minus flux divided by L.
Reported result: 3.4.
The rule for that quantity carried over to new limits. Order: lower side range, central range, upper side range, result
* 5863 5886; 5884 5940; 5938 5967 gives 3.5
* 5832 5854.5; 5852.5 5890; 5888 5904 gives -1.1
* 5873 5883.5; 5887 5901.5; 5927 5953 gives 2.6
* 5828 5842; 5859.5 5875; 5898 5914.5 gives 0.4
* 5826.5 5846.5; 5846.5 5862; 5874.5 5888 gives 0.6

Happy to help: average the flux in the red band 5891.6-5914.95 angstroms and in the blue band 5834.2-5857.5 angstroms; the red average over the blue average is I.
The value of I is 0.9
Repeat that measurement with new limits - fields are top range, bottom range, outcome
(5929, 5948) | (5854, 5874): 0.98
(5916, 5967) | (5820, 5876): 0.95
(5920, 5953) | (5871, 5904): 1.08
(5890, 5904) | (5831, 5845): 0.80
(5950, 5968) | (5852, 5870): 1.01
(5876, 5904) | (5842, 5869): 0.90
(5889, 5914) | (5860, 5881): 0.90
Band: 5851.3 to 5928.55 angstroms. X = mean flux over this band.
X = 12.4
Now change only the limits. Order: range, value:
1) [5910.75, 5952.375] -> 12.7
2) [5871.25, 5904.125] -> 11.8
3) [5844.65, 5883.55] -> 12.9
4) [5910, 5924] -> 12.7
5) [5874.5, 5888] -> 12.4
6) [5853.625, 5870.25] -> 12.8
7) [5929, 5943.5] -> 12.7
